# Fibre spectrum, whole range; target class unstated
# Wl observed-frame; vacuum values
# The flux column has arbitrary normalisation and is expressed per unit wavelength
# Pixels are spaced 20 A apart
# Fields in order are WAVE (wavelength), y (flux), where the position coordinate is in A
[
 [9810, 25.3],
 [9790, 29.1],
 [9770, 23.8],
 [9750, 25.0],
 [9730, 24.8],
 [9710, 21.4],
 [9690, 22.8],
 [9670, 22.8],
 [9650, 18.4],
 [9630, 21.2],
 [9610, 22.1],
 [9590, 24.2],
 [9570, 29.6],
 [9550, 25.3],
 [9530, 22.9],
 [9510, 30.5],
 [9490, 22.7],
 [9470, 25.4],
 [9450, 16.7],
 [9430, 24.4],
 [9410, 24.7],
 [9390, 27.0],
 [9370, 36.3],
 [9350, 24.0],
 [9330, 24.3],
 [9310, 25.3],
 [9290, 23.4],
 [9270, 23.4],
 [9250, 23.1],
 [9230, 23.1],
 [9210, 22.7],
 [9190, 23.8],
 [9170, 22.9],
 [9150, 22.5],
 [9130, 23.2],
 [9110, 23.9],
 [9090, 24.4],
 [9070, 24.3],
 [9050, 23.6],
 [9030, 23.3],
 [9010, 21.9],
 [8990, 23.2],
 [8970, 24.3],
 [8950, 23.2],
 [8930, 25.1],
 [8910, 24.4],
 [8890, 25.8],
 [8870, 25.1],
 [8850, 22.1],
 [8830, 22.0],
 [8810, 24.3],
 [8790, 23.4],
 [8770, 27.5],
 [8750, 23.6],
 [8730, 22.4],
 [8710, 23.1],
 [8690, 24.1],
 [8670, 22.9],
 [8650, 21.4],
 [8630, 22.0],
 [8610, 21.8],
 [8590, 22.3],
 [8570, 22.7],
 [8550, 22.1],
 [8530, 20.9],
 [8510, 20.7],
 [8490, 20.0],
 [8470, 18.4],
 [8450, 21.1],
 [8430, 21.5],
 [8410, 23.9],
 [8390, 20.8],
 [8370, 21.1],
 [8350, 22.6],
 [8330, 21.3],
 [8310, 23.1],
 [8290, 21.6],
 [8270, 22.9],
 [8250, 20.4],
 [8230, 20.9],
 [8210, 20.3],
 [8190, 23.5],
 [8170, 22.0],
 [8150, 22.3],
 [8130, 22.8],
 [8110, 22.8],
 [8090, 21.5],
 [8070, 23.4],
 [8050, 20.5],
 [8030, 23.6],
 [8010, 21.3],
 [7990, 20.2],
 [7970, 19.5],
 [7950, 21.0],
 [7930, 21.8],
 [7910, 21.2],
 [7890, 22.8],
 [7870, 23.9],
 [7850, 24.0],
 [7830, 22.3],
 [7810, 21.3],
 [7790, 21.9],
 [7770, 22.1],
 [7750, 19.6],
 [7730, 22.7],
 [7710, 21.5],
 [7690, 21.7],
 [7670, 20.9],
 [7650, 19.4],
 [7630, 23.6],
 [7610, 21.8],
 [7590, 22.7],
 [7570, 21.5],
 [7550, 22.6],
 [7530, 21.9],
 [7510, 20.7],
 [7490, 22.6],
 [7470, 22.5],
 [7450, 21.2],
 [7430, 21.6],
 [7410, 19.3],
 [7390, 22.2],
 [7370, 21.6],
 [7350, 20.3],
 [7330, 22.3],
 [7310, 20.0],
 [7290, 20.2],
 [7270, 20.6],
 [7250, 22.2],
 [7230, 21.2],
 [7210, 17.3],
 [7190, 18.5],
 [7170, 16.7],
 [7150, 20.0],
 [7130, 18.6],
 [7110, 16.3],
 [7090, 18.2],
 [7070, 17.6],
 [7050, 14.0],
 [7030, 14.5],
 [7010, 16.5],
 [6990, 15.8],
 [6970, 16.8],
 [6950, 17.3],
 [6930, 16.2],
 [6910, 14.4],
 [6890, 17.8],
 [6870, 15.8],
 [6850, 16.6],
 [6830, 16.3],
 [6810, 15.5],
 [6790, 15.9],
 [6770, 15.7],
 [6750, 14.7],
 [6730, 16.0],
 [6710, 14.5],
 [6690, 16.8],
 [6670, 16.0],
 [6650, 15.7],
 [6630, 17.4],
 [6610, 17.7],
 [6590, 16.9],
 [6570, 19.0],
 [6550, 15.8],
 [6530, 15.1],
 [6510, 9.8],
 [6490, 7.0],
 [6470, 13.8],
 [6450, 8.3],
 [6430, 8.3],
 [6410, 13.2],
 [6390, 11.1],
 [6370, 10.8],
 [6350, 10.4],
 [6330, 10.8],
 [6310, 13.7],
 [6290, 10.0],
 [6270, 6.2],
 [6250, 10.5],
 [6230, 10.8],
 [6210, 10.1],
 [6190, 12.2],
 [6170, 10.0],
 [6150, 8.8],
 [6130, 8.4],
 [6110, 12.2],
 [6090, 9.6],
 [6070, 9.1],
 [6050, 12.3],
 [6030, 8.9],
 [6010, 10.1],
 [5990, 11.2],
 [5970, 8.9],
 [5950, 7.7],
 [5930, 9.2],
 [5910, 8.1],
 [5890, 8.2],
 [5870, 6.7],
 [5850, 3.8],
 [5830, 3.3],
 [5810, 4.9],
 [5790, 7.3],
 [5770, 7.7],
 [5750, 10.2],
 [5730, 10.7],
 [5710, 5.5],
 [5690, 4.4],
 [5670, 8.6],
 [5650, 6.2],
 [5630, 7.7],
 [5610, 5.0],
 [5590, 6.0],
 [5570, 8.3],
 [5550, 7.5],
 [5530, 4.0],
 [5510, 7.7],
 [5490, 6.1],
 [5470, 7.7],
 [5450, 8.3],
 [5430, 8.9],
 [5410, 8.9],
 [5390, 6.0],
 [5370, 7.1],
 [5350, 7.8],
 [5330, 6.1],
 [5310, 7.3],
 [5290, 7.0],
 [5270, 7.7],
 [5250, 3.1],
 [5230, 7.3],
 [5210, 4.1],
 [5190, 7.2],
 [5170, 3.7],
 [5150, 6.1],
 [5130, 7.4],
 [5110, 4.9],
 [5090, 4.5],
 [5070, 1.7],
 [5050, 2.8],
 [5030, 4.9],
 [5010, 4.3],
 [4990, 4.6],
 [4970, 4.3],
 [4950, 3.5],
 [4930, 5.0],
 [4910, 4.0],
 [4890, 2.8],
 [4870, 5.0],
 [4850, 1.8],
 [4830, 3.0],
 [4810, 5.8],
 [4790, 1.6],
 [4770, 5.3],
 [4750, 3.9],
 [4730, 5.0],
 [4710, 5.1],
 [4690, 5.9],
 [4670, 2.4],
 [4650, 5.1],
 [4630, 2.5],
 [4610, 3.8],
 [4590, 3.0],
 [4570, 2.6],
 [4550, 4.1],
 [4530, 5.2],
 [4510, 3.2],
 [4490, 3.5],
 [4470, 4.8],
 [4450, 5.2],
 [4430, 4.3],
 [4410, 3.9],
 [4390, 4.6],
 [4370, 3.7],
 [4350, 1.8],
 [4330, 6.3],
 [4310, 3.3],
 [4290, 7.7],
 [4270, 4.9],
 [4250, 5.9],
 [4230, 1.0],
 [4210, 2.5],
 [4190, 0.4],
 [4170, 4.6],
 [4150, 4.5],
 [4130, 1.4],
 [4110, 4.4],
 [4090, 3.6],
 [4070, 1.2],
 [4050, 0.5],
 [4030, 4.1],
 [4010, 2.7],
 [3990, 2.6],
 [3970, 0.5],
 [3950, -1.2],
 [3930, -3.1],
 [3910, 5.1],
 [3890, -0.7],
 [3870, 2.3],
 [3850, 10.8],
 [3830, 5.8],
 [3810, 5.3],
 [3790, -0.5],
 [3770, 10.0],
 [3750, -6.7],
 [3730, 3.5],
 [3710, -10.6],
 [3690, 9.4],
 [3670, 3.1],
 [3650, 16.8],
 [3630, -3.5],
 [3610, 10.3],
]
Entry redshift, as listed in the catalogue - 0.636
